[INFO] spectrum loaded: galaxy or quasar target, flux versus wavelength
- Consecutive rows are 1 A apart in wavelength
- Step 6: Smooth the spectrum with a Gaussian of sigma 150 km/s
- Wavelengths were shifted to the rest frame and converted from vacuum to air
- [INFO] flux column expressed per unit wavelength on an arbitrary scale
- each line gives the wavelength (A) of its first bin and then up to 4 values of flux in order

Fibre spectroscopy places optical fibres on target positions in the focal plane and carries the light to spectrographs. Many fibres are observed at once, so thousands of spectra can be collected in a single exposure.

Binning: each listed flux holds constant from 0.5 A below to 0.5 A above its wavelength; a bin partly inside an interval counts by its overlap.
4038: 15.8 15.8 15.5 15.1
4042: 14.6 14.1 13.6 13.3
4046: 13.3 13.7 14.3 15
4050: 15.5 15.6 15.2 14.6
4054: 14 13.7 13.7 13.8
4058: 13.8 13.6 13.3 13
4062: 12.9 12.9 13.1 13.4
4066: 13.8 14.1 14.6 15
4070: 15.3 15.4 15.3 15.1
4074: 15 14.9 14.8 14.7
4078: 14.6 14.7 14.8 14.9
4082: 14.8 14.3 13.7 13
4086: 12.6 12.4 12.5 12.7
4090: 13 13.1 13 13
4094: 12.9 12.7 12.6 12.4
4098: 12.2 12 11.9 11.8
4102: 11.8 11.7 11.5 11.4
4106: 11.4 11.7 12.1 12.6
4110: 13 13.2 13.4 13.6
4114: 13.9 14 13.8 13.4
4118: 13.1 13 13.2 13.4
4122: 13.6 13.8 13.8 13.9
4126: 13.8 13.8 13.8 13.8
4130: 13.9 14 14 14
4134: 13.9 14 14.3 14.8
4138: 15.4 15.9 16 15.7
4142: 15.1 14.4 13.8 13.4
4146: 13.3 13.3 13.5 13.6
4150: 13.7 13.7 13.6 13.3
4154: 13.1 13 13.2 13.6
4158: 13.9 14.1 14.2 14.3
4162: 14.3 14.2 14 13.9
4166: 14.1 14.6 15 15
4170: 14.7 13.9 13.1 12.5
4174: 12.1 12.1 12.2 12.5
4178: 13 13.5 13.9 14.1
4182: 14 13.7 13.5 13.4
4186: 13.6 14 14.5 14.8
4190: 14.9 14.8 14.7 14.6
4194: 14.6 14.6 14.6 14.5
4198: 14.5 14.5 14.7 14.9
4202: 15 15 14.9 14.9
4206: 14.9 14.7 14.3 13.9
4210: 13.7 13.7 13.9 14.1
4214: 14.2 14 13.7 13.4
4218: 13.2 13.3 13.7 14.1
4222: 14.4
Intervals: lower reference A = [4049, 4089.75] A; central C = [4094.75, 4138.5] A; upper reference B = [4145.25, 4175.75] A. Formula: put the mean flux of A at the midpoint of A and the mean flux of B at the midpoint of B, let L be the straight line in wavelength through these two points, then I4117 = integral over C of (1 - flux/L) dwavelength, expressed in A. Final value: 2.3 A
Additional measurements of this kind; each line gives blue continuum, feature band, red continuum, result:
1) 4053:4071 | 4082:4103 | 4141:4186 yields 1.6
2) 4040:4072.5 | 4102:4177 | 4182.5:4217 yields 3.4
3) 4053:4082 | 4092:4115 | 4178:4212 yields 2.9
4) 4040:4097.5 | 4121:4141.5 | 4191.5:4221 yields -0.3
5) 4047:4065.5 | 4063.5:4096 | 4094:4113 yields -2.1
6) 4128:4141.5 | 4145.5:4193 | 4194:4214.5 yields 2.5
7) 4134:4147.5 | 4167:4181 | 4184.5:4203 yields 1.1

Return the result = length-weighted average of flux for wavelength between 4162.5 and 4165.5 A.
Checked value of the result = 14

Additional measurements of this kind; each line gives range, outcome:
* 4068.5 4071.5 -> 15.2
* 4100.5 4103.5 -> 11.8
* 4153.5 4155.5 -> 13.1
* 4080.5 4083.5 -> 14.7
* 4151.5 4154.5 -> 13.3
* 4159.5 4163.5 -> 14.2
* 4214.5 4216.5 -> 13.8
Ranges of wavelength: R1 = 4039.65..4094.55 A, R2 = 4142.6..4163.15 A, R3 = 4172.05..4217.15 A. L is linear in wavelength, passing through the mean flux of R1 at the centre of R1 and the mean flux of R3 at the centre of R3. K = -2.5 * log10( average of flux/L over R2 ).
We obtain 0.03 mag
